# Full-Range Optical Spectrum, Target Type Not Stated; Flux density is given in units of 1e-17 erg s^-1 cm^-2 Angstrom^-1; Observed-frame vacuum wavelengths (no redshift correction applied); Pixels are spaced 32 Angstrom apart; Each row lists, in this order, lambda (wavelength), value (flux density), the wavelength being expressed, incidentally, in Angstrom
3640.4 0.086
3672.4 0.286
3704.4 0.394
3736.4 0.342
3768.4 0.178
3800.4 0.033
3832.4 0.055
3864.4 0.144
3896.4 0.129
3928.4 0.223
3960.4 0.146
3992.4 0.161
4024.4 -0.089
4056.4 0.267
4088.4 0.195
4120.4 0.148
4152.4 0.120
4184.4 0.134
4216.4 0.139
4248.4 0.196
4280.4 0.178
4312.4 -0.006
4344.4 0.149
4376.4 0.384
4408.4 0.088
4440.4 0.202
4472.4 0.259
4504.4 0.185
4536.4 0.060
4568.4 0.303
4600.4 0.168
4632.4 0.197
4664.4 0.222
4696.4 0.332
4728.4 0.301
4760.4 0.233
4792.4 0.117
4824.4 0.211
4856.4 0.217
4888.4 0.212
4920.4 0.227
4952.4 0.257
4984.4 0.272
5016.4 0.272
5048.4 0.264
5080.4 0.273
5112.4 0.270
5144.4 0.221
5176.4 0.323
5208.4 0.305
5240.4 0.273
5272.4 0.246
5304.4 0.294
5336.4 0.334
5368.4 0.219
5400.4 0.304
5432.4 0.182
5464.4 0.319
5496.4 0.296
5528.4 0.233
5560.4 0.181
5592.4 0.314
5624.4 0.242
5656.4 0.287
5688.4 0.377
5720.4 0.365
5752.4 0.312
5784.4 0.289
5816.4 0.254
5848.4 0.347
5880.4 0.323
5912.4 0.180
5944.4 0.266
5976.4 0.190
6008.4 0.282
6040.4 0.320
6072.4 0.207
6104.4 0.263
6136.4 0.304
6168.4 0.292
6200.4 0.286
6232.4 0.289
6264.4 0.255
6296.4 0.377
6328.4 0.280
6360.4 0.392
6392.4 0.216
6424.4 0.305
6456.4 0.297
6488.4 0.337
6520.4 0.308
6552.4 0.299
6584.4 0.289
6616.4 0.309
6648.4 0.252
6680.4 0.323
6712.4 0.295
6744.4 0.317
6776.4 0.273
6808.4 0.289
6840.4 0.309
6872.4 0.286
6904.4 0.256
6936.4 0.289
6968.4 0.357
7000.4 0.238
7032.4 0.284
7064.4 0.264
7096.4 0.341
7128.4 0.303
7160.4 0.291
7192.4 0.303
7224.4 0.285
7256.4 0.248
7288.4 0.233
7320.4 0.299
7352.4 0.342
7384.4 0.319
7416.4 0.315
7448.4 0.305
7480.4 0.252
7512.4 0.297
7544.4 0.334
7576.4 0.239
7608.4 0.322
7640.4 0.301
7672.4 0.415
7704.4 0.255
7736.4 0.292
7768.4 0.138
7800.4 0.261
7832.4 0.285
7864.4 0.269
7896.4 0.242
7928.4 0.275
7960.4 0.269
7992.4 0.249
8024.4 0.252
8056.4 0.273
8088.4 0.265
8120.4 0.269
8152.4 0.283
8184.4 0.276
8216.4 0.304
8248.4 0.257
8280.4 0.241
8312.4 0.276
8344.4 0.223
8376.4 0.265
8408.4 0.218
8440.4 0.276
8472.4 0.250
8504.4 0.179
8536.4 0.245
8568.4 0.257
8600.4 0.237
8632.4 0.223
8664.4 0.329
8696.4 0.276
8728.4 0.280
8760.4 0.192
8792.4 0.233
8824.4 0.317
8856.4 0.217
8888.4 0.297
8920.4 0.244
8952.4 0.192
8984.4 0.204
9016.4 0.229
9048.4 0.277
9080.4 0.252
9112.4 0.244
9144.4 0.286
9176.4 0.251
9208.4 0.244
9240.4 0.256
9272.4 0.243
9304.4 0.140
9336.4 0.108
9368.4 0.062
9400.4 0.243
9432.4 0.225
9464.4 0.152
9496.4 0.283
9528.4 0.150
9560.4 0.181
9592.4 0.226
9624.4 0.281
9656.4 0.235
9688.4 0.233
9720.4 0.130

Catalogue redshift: 0.170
